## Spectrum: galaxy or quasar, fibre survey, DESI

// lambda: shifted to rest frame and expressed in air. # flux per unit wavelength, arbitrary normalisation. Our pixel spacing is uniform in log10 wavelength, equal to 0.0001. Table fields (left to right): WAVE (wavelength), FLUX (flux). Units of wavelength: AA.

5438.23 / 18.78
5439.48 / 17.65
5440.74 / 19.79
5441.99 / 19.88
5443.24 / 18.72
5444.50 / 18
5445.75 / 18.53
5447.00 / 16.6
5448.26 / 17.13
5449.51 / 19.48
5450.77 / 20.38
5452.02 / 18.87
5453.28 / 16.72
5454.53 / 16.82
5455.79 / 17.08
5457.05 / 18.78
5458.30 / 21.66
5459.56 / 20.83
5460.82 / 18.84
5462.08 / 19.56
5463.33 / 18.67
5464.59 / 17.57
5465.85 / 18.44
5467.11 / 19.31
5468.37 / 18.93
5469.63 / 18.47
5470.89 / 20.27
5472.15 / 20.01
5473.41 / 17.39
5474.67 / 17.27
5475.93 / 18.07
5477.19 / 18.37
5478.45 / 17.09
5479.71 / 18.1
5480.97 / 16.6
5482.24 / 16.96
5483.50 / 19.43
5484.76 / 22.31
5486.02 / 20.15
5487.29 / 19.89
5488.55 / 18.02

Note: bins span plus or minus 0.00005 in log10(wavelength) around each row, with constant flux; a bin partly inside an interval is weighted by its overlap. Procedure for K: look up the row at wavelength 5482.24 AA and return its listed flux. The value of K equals 16.96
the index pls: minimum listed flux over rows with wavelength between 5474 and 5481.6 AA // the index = 16.6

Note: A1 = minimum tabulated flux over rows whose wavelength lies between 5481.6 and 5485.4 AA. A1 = 16.96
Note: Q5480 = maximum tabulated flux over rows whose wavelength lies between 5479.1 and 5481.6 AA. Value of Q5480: 18.1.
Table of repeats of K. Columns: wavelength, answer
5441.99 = 19.88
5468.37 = 18.93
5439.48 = 17.65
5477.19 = 18.37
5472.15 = 20.01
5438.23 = 18.78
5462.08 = 19.56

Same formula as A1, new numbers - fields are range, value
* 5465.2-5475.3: 17.27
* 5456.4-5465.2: 17.57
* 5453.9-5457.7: 16.82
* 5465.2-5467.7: 18.44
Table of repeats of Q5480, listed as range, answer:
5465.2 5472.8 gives 20.27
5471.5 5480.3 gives 20.01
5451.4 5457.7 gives 18.87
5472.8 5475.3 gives 17.39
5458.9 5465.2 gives 20.83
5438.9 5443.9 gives 19.88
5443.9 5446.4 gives 18.53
